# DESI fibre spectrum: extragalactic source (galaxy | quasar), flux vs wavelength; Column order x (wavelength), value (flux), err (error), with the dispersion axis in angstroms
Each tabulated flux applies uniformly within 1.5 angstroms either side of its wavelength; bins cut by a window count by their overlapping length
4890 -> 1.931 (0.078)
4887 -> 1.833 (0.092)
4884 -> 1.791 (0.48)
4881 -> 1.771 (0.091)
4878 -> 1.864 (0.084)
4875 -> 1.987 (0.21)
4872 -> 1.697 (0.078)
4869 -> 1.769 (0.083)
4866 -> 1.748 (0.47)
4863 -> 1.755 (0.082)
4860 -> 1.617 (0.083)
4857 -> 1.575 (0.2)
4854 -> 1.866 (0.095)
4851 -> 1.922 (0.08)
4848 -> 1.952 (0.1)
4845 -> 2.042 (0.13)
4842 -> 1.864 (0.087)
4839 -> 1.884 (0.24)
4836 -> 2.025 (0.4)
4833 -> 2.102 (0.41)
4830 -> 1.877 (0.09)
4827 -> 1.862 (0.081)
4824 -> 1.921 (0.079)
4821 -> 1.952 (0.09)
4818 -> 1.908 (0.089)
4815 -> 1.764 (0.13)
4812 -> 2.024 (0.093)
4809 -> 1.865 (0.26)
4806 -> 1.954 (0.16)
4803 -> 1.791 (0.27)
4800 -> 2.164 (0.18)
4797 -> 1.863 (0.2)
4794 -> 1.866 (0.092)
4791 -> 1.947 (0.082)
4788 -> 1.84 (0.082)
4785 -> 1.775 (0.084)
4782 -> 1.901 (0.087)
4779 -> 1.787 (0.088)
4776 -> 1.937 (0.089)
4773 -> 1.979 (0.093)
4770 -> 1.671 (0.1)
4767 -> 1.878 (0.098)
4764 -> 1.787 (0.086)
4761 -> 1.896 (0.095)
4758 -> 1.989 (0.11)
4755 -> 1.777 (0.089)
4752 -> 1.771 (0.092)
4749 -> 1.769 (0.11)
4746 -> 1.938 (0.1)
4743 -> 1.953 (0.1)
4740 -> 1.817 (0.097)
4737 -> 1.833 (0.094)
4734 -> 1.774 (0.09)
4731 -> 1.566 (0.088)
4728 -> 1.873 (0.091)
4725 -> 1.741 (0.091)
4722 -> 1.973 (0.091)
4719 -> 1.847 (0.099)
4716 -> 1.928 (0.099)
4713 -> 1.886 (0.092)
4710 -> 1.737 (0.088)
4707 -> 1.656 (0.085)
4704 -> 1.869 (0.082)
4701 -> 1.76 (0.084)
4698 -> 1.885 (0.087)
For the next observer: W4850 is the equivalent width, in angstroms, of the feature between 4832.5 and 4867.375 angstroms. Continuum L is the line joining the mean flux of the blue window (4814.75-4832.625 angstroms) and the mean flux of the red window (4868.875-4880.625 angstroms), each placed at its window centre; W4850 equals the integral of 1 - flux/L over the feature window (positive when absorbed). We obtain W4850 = 0.19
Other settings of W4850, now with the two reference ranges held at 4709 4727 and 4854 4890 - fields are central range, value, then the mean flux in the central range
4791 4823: -1.9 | 1.92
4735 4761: -0.2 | 1.86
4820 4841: -1.7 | 1.94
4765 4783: -0.3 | 1.86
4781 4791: -0.2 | 1.85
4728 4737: 0.6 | 1.73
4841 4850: -0.8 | 1.96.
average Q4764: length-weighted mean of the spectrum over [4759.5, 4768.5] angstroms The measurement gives 1.85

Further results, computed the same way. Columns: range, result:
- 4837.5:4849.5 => 1.94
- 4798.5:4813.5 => 1.96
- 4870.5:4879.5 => 1.85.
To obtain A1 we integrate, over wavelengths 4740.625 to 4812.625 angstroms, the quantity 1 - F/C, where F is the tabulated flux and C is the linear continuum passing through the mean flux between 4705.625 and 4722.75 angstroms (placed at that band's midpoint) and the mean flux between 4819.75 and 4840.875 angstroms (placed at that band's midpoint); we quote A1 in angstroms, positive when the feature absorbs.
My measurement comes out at 0.6 angstroms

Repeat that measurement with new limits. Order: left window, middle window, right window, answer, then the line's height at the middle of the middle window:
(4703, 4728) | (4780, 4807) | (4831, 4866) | -0.6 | 1.85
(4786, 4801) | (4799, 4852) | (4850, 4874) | -2.8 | 1.84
